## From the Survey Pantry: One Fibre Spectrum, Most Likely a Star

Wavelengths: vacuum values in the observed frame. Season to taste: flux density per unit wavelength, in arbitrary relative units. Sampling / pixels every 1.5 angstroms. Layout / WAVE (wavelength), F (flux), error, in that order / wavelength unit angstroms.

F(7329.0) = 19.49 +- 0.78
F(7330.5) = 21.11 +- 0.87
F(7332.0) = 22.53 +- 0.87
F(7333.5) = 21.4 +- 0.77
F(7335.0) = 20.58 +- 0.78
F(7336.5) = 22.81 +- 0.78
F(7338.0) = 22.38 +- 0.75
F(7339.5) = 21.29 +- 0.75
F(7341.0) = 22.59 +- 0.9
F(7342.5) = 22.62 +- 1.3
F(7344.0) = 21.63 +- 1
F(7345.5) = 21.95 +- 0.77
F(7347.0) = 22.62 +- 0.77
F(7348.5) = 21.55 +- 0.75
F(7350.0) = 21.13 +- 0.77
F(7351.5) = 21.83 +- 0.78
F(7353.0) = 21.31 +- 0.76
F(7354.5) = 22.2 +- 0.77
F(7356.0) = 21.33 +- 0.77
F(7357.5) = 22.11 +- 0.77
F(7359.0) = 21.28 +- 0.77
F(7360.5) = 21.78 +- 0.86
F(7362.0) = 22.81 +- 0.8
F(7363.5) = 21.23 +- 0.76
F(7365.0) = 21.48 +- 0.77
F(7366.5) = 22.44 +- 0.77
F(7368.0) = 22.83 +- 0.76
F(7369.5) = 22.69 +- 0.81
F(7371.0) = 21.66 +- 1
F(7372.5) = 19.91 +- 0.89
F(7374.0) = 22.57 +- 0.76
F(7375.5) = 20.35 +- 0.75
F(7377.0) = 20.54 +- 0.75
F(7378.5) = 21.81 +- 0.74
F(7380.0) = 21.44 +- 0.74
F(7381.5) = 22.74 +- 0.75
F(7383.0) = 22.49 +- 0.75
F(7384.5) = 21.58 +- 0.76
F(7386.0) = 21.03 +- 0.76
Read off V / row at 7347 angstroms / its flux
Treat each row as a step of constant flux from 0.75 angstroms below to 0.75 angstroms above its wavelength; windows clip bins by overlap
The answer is 22.62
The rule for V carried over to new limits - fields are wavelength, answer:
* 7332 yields 22.53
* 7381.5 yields 22.74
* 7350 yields 21.13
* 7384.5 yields 21.58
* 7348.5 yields 21.55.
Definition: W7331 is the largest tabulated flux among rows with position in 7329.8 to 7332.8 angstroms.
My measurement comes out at 22.53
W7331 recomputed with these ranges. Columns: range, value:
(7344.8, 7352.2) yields 22.62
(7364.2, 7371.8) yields 22.83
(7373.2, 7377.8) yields 22.57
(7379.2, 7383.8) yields 22.74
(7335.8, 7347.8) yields 22.81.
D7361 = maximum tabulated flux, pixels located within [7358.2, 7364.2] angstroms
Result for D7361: 22.81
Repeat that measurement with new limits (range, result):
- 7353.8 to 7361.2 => 22.2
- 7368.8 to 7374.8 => 22.69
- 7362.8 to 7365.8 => 21.48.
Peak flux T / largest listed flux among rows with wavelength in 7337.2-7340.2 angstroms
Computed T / 22.38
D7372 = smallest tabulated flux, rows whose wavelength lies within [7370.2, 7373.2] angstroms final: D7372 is 19.91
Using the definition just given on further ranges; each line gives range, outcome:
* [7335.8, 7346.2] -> 21.29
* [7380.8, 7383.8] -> 22.49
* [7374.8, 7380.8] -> 20.35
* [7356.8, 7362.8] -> 21.28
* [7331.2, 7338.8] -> 20.58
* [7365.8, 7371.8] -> 21.66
